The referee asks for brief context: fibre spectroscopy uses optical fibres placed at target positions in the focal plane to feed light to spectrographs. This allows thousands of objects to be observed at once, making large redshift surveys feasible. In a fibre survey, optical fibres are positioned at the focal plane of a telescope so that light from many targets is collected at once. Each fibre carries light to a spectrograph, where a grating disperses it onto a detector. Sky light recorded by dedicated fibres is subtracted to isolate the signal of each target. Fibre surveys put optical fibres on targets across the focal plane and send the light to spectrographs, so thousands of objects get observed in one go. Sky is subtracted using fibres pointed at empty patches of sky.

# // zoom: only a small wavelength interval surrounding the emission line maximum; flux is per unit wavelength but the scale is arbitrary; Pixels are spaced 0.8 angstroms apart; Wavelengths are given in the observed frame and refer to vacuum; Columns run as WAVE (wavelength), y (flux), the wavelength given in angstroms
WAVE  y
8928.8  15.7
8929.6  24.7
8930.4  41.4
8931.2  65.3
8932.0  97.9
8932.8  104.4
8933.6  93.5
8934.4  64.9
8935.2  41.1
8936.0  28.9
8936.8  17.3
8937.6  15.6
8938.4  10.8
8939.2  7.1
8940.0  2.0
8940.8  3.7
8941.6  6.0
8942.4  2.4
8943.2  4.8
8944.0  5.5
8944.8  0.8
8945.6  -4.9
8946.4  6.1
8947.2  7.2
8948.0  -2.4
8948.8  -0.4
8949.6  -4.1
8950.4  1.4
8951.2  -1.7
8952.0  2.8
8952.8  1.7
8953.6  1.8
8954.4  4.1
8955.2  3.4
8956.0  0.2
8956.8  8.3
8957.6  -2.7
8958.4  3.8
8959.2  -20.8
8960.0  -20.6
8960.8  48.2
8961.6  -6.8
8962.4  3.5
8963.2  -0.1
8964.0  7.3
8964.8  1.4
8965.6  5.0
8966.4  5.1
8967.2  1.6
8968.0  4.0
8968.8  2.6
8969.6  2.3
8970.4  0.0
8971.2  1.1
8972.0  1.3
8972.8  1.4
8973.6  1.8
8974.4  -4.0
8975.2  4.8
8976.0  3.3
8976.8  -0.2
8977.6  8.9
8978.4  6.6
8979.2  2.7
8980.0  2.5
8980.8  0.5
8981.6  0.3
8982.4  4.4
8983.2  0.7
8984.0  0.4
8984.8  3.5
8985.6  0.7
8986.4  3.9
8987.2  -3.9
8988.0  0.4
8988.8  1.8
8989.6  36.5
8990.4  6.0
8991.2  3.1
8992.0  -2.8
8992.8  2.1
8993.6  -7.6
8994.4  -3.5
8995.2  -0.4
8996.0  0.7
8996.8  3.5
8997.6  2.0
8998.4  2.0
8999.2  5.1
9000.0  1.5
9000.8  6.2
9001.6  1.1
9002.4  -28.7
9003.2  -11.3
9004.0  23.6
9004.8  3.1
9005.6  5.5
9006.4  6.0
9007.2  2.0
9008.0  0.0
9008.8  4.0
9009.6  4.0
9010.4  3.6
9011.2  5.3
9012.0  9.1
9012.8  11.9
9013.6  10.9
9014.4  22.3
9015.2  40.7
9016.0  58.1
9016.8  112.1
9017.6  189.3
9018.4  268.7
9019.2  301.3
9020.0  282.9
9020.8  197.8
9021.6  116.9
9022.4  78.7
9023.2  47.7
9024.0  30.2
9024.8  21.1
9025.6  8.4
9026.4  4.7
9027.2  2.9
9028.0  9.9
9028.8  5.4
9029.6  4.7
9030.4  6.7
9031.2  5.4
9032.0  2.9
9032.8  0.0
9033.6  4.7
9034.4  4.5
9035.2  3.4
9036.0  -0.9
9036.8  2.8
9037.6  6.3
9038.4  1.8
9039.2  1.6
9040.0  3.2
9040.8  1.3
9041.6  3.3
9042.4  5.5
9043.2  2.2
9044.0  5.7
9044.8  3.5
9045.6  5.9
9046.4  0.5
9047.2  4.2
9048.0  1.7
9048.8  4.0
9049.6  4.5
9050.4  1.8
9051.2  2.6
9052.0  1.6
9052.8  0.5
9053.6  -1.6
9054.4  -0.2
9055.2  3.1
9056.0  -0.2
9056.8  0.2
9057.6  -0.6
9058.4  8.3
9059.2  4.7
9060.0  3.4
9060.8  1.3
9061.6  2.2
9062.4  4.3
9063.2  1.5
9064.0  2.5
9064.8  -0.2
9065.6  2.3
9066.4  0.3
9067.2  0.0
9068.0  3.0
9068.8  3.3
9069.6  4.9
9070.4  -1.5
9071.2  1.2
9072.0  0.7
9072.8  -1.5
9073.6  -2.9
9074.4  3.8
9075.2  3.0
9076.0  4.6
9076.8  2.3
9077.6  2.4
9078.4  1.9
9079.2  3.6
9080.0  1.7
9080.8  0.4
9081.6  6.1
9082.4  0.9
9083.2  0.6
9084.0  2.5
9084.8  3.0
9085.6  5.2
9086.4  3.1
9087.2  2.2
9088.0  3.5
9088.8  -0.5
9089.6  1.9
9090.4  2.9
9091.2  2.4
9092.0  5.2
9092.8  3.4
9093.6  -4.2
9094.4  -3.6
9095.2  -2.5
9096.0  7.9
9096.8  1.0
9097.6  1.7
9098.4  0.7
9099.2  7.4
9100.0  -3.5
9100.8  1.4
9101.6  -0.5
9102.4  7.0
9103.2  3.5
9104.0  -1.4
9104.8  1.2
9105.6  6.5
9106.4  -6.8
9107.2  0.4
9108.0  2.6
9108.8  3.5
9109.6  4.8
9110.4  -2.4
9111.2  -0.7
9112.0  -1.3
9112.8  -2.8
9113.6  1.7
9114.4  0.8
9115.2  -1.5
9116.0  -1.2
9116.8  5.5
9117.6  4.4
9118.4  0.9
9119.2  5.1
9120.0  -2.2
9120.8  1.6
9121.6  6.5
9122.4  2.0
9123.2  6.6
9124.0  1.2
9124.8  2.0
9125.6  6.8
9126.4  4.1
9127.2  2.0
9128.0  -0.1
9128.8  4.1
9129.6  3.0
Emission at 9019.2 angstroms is [O III]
